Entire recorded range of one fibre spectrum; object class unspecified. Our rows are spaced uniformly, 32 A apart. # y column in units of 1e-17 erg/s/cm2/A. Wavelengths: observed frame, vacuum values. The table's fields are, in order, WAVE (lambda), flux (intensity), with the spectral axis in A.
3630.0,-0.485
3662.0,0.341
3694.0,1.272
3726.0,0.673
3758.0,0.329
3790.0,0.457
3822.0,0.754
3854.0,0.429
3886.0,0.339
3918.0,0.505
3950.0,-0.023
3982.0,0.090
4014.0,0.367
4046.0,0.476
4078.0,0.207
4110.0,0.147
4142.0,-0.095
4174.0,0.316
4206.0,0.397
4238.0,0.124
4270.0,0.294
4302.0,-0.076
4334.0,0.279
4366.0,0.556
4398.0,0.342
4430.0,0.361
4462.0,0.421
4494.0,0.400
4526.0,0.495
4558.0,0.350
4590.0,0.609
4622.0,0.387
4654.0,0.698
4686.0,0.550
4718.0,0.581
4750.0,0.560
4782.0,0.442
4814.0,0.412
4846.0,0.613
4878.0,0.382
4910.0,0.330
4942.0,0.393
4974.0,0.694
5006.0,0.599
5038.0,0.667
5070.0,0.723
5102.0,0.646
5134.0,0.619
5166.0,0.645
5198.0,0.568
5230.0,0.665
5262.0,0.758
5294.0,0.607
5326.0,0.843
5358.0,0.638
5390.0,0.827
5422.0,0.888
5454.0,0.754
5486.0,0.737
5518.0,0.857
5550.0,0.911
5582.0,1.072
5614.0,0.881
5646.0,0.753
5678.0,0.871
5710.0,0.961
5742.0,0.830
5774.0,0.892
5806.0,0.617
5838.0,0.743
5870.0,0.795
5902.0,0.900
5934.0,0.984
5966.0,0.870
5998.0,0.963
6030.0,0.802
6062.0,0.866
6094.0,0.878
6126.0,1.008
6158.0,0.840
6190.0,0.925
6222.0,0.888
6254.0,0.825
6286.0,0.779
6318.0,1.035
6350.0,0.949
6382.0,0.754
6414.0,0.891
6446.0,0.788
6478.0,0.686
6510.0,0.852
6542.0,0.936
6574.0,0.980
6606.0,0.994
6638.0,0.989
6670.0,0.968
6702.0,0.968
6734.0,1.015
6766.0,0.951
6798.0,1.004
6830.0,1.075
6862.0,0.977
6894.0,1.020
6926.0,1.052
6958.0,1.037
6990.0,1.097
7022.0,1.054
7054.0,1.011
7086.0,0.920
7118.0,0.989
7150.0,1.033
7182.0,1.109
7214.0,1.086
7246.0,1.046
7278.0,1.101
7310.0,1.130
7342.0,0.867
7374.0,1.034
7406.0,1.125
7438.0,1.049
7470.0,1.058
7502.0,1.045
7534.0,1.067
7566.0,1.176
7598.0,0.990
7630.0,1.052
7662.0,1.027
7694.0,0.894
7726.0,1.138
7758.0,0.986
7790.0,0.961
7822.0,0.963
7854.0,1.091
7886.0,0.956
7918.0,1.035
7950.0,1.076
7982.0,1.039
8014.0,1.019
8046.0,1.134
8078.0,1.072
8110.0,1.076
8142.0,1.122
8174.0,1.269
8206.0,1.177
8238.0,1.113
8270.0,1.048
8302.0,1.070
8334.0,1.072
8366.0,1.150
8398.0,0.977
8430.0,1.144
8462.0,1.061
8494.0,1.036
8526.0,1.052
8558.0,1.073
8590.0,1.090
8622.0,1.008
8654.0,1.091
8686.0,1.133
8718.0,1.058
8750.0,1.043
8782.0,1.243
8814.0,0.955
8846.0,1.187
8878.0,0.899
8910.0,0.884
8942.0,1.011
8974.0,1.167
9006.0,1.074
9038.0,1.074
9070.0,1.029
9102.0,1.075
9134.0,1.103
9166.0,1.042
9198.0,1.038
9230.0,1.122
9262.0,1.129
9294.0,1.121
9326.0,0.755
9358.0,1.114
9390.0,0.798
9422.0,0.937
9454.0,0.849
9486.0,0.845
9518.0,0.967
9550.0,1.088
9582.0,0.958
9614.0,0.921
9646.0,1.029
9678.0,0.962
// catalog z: 0.24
